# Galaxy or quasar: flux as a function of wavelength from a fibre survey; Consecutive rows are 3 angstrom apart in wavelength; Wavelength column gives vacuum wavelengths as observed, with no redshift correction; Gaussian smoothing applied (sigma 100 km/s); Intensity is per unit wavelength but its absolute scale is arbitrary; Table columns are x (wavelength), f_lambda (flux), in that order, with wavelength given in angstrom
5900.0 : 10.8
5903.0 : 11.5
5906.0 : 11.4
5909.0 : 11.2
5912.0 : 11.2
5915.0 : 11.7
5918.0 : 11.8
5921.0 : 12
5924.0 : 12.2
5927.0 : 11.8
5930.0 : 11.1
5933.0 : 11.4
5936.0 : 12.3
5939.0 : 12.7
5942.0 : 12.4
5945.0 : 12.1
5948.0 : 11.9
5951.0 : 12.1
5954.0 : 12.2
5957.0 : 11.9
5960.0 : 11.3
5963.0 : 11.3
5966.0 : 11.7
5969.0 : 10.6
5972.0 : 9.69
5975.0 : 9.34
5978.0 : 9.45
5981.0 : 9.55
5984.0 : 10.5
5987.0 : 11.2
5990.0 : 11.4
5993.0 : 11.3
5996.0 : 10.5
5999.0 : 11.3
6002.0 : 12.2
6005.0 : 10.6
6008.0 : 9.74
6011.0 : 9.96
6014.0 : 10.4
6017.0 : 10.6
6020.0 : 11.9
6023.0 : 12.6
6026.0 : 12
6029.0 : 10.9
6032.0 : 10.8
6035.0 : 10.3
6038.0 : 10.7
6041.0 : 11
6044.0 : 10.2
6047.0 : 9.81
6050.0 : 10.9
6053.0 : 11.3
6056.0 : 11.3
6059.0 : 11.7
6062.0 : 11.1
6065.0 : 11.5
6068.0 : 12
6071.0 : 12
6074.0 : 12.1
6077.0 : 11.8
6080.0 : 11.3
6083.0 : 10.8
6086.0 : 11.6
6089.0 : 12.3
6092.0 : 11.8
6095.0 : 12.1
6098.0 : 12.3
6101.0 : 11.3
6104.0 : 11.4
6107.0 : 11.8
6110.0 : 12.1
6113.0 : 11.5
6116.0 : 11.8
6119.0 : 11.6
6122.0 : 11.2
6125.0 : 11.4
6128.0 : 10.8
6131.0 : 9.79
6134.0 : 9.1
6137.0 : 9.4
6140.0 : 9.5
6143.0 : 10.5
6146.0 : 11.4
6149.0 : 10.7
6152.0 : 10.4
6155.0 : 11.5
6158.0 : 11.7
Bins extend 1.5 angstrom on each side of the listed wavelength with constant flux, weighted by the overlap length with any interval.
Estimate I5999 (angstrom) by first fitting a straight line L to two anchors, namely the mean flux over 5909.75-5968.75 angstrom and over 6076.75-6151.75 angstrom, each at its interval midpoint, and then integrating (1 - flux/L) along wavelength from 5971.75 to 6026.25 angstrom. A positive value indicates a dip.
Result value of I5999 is 3.94 angstrom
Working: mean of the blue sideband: 11.8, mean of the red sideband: 11.1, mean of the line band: 10.7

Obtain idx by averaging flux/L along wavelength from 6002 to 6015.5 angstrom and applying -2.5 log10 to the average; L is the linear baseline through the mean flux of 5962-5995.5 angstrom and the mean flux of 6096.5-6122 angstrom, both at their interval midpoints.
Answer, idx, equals 0.04 mag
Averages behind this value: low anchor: 10.5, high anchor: 11.7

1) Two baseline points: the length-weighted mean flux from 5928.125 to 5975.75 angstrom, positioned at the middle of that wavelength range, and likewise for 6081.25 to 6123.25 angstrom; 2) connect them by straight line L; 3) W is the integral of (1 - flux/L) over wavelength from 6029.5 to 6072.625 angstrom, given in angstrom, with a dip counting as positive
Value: 2.2 angstrom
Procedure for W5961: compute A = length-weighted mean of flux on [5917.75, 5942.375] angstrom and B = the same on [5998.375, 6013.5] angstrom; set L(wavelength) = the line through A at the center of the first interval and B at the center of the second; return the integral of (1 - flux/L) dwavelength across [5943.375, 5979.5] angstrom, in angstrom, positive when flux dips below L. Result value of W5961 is 1.0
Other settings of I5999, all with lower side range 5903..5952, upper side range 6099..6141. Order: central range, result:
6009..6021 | 0.83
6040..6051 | 0.82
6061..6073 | -0.55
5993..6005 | 0.27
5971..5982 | 1.99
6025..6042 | 0.63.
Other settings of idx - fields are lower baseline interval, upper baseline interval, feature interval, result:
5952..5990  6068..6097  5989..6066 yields 0.03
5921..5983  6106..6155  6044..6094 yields -0.04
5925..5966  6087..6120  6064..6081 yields 0.00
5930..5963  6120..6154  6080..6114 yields -0.09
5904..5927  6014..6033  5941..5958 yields -0.05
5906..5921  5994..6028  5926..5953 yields -0.05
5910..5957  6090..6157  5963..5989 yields 0.14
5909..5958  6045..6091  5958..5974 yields 0.09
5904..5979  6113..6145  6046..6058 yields 0.00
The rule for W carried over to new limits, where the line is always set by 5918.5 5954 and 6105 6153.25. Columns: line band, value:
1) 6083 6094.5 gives -0.7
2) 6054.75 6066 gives -0.2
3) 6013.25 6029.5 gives 0.0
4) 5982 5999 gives 1.0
